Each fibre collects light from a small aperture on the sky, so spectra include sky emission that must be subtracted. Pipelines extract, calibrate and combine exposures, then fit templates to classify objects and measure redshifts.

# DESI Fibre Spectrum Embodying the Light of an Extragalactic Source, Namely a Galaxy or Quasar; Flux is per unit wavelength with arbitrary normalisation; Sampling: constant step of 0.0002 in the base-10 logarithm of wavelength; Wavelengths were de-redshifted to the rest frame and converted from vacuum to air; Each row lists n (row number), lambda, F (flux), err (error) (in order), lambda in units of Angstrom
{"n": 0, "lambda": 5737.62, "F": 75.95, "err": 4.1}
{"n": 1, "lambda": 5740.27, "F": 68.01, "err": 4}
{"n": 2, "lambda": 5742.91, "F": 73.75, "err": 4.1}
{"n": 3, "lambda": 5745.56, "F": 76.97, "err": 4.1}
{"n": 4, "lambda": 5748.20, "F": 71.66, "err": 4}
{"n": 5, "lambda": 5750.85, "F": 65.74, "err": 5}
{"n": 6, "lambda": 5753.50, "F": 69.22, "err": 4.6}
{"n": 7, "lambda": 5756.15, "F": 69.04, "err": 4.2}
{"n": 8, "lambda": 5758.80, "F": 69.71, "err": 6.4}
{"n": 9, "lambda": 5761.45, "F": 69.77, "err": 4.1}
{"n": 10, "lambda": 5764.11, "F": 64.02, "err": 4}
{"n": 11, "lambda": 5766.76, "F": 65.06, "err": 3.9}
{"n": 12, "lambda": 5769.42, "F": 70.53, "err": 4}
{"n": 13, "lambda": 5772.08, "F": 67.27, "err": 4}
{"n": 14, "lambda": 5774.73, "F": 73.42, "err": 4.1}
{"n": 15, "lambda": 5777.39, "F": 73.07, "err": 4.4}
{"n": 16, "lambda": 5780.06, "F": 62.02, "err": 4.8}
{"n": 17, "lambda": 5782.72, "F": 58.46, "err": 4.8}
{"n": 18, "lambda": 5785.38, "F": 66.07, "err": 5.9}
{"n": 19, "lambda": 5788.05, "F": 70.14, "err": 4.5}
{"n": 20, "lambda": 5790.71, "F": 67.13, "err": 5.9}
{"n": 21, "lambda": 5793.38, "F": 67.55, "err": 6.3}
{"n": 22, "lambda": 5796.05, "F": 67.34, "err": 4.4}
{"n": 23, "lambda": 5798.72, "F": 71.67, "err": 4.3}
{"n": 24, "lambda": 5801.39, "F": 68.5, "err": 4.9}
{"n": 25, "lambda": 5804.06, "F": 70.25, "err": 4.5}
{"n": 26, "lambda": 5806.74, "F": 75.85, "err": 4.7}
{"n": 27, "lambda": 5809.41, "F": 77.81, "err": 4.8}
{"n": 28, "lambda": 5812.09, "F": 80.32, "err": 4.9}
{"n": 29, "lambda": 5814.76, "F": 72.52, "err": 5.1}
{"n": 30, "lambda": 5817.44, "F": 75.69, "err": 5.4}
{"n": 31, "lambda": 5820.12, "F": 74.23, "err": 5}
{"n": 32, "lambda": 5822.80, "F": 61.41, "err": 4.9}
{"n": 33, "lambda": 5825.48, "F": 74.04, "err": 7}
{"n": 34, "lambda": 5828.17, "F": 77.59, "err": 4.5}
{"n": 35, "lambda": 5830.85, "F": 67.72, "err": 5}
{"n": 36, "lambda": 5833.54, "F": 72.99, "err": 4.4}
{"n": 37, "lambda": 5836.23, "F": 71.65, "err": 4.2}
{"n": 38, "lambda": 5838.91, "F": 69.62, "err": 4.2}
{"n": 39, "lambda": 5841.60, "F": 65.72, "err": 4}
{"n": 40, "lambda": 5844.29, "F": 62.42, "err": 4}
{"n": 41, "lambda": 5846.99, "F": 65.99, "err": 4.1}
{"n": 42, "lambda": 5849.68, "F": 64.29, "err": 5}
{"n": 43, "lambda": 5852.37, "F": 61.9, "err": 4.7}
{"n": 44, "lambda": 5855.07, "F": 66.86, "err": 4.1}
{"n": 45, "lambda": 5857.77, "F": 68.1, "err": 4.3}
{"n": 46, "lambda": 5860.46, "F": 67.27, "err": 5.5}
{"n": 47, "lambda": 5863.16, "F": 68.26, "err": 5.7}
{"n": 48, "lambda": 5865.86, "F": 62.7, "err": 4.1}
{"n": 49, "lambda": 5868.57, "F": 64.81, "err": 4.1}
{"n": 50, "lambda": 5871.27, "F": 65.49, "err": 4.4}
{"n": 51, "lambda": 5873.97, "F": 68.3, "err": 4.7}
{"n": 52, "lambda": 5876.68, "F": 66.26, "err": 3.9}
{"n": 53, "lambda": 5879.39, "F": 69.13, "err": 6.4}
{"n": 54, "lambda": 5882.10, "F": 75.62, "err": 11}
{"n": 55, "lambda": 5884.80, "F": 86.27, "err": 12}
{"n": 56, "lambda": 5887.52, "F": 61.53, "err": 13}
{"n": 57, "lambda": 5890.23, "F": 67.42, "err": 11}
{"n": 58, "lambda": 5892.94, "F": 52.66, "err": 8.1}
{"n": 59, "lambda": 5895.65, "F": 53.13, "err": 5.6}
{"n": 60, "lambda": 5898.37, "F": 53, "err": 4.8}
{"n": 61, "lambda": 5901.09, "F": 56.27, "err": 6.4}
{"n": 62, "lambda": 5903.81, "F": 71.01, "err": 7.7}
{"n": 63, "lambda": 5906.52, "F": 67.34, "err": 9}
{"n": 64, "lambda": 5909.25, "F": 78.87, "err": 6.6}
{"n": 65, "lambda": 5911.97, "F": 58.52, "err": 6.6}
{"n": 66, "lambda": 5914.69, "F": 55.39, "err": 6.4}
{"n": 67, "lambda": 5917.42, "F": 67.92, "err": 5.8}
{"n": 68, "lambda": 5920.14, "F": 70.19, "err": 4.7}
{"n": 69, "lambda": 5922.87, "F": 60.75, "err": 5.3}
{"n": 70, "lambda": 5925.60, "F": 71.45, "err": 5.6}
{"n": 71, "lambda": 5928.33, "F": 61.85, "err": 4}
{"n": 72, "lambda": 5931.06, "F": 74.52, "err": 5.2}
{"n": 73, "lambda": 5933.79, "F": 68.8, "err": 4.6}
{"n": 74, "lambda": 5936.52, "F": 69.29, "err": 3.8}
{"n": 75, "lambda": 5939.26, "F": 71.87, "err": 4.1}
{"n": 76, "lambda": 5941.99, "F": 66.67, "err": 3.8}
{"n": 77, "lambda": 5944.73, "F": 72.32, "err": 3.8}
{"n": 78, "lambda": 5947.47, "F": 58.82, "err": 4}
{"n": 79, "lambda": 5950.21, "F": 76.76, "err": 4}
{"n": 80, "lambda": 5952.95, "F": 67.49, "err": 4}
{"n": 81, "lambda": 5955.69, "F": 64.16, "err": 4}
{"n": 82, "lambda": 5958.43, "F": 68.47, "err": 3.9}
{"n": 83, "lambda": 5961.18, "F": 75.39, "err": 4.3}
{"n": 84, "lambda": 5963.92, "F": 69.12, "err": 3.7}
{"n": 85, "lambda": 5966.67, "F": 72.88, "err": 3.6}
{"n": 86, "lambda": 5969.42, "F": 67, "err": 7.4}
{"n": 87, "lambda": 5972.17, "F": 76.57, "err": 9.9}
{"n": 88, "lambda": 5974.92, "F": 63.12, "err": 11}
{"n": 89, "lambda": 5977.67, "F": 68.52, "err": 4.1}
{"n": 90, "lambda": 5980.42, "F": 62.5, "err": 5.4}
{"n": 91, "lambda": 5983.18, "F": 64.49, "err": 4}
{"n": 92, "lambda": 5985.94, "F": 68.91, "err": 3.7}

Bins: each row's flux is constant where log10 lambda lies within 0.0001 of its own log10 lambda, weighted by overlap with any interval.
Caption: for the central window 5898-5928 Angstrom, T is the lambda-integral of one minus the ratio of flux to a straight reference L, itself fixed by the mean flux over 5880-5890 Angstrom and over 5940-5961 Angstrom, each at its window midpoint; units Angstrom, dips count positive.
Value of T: 2.6 Angstrom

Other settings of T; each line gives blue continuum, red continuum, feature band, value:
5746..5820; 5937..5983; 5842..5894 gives 1.97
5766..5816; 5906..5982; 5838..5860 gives 1.13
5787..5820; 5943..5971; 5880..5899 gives 1.54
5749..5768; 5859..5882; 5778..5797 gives 0.48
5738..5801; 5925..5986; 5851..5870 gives 0.83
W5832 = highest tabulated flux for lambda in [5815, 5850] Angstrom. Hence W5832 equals 77.59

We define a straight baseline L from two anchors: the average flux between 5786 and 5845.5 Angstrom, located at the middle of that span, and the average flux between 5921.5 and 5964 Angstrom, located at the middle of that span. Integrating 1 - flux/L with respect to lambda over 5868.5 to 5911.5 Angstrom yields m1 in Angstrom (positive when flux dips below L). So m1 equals 2.2 Angstrom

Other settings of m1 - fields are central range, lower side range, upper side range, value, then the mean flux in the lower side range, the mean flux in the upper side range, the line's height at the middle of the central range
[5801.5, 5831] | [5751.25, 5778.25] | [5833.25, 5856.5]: -2.64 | 68.9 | 66.5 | 67.4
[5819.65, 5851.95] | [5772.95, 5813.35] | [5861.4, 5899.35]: -0.41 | 69.9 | 65.5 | 67.7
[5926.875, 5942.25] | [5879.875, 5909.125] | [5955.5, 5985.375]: -0.47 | 65.2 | 68.6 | 67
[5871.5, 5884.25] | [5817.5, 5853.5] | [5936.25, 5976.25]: -0.29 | 68.7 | 69.3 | 68.9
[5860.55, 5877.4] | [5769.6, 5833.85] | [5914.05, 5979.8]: 0.84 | 70.5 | 68.4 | 69.5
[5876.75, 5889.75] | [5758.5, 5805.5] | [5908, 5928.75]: -1.14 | 67.9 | 65.7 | 66.3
